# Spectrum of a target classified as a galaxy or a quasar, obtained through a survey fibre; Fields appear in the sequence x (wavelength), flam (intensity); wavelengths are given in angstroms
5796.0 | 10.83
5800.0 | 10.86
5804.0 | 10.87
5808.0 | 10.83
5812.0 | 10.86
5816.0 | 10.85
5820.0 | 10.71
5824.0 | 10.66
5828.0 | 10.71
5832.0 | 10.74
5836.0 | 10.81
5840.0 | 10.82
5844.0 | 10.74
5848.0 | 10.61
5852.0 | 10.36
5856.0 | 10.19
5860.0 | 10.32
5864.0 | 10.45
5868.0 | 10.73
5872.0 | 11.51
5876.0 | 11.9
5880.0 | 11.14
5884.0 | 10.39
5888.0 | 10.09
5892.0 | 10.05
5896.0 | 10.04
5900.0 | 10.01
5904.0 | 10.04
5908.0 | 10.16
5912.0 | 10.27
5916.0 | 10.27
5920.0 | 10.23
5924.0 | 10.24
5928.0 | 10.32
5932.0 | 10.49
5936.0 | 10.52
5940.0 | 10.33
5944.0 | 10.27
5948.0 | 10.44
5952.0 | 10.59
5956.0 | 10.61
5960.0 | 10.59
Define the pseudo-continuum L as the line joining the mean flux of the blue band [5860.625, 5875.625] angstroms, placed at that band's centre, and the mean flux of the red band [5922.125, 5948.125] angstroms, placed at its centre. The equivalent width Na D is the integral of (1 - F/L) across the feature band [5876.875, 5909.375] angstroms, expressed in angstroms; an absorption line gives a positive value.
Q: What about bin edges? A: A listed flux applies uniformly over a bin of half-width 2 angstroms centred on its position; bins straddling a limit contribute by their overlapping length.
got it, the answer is 1.3 angstroms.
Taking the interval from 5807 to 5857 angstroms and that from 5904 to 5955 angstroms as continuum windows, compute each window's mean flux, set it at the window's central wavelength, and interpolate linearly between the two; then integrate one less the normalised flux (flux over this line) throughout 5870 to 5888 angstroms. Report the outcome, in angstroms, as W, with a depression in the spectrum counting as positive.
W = -1.0 angstroms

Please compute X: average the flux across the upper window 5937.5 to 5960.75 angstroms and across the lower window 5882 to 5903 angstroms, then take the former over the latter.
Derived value 1.0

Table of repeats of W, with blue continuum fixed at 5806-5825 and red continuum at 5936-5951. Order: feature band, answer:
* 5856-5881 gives -0.7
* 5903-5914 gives 0.3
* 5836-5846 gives -0.1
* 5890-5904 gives 0.7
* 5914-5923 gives 0.2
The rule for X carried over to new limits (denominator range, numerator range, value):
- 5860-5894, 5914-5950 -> 0.96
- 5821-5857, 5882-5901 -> 0.95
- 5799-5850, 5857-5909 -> 0.98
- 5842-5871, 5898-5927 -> 0.97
